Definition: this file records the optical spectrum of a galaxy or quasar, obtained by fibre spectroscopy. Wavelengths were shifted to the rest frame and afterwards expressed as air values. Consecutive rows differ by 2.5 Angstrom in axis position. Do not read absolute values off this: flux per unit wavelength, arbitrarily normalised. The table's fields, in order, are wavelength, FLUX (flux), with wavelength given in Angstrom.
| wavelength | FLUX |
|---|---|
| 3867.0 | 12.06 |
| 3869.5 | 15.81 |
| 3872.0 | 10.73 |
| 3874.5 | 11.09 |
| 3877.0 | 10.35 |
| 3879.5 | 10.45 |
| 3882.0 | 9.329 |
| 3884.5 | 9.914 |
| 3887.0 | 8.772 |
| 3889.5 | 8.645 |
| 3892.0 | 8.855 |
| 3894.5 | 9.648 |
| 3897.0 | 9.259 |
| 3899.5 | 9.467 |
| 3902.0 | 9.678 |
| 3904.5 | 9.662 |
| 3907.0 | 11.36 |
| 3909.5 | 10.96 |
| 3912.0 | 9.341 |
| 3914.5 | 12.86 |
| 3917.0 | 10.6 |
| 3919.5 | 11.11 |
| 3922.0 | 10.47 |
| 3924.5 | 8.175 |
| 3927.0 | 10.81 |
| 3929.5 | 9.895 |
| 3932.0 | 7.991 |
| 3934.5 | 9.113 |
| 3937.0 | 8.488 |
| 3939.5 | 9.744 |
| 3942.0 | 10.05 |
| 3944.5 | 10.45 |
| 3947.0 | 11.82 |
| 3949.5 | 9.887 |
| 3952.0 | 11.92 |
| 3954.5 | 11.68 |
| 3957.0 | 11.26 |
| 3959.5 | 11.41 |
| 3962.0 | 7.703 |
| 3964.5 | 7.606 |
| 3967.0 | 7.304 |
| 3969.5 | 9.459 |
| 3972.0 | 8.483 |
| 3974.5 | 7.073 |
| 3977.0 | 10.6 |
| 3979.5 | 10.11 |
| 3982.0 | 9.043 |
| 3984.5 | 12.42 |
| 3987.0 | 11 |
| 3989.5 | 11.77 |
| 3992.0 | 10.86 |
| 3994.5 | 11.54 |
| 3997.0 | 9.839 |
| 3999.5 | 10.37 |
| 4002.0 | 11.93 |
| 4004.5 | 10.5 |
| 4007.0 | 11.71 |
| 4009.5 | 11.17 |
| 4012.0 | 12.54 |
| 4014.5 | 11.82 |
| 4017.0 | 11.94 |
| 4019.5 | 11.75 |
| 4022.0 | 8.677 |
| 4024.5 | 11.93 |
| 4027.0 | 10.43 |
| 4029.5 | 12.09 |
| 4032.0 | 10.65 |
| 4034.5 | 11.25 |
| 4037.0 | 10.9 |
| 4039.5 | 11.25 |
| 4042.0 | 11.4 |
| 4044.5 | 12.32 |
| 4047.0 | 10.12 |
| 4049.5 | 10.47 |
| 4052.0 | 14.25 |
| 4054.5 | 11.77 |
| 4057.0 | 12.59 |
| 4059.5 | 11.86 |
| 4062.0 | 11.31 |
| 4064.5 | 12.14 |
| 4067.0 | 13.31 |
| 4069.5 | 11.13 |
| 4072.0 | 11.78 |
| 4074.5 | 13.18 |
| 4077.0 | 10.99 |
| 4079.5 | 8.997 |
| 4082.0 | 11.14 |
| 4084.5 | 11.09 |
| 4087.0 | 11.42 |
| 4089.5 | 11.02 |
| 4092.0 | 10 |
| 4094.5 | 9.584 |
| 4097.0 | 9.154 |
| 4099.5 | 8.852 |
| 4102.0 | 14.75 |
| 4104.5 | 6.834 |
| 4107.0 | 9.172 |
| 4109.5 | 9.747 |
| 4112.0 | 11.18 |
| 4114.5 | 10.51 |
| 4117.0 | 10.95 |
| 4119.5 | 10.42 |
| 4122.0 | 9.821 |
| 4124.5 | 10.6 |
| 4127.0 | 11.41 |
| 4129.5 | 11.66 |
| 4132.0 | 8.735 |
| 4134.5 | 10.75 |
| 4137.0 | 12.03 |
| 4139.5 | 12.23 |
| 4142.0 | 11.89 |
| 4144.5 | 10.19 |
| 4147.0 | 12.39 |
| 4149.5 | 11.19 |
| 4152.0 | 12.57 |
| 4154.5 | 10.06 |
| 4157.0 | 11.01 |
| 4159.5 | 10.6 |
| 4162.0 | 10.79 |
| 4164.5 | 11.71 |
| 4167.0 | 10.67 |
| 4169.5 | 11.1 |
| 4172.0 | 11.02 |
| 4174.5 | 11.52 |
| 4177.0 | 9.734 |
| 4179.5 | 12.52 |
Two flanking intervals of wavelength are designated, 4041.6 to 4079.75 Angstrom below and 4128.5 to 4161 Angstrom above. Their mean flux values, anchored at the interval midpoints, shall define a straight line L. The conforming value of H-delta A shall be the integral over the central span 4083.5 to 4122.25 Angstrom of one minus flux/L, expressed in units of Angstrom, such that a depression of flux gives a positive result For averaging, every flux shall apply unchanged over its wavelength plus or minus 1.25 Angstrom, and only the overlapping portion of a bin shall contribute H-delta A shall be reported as 4.0 Angstrom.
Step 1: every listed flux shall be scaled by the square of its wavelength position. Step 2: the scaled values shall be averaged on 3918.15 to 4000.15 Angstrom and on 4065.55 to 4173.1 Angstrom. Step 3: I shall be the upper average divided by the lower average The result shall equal 1.2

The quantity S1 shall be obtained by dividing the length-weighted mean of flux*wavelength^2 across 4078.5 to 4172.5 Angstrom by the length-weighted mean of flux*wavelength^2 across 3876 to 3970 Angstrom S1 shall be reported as 1.2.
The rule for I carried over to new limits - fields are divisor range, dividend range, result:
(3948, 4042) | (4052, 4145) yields 1.09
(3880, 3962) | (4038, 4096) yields 1.22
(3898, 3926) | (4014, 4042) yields 1.14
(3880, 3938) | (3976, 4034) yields 1.19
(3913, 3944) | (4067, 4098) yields 1.18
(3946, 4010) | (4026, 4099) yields 1.14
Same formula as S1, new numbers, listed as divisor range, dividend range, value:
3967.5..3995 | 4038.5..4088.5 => 1.20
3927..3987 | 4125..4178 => 1.25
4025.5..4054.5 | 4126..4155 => 1.04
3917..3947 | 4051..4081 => 1.30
